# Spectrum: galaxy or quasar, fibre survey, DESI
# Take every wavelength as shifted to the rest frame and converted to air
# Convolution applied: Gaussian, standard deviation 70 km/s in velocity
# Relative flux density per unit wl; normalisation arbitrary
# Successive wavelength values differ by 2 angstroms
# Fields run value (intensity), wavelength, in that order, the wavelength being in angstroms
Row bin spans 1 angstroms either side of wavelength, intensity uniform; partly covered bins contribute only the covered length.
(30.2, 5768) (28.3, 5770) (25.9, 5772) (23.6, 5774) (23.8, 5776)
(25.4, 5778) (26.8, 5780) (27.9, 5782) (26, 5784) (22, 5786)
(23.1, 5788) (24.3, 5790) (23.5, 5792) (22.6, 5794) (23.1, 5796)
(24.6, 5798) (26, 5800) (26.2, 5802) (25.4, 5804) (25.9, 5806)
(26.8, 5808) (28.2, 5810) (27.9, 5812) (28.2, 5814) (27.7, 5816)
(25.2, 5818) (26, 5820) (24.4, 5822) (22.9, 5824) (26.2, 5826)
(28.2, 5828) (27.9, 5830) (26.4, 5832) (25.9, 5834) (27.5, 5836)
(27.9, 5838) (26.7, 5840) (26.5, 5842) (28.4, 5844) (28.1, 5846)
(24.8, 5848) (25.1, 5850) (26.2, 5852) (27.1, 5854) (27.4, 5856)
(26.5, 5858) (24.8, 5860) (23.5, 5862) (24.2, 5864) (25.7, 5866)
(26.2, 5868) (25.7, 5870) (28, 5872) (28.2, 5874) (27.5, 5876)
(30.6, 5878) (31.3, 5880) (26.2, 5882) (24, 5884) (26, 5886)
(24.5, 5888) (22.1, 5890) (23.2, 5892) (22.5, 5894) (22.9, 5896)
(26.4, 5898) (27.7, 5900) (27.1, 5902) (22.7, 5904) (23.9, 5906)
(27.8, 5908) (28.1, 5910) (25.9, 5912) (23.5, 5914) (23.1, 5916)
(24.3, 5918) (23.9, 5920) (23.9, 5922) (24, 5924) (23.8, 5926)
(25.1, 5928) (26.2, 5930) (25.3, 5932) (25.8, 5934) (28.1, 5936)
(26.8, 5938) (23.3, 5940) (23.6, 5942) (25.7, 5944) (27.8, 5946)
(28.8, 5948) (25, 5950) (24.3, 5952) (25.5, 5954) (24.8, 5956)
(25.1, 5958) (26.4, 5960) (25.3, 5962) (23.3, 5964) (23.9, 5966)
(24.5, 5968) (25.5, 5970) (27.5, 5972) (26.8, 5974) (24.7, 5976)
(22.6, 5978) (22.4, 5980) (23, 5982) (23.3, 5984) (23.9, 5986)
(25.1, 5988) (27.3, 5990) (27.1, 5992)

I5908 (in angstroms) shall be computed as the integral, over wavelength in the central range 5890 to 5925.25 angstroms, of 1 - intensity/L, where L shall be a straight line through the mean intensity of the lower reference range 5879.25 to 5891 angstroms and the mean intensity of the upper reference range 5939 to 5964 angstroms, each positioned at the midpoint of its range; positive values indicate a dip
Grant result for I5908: 1.1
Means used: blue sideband 25.6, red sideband 25.4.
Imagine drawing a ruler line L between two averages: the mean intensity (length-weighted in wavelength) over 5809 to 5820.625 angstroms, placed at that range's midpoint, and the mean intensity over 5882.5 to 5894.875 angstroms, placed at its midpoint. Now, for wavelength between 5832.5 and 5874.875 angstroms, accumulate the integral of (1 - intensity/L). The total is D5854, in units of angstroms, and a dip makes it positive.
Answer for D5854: -1.59 angstroms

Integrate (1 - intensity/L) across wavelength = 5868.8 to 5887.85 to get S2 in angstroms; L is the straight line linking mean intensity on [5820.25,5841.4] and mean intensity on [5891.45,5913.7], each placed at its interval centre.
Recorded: -1.3 angstroms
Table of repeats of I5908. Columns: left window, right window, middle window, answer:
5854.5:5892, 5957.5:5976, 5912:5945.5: 1.07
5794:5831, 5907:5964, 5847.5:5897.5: -0.12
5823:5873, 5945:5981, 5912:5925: 0.86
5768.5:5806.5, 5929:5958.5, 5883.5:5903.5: 0.71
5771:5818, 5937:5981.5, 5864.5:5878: -0.94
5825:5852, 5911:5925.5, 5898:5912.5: -0.99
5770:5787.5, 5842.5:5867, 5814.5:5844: -0.83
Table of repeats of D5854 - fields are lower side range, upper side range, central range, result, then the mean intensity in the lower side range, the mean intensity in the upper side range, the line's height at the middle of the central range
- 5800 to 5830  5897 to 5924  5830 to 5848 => -0.7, 26.4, 25.2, 26.1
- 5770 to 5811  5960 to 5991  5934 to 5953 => -0.9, 25.1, 24.7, 24.7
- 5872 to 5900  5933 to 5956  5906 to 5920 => 0.4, 25.9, 25.8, 25.9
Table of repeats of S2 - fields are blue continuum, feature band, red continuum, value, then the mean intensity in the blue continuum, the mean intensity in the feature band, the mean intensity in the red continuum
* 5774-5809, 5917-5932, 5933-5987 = 0.32 angstroms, 24.9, 24.5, 25.1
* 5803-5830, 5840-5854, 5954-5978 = -0.21 angstroms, 26.4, 26.6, 25.2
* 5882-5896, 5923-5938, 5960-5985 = -0.87 angstroms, 23.8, 25.6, 24.5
